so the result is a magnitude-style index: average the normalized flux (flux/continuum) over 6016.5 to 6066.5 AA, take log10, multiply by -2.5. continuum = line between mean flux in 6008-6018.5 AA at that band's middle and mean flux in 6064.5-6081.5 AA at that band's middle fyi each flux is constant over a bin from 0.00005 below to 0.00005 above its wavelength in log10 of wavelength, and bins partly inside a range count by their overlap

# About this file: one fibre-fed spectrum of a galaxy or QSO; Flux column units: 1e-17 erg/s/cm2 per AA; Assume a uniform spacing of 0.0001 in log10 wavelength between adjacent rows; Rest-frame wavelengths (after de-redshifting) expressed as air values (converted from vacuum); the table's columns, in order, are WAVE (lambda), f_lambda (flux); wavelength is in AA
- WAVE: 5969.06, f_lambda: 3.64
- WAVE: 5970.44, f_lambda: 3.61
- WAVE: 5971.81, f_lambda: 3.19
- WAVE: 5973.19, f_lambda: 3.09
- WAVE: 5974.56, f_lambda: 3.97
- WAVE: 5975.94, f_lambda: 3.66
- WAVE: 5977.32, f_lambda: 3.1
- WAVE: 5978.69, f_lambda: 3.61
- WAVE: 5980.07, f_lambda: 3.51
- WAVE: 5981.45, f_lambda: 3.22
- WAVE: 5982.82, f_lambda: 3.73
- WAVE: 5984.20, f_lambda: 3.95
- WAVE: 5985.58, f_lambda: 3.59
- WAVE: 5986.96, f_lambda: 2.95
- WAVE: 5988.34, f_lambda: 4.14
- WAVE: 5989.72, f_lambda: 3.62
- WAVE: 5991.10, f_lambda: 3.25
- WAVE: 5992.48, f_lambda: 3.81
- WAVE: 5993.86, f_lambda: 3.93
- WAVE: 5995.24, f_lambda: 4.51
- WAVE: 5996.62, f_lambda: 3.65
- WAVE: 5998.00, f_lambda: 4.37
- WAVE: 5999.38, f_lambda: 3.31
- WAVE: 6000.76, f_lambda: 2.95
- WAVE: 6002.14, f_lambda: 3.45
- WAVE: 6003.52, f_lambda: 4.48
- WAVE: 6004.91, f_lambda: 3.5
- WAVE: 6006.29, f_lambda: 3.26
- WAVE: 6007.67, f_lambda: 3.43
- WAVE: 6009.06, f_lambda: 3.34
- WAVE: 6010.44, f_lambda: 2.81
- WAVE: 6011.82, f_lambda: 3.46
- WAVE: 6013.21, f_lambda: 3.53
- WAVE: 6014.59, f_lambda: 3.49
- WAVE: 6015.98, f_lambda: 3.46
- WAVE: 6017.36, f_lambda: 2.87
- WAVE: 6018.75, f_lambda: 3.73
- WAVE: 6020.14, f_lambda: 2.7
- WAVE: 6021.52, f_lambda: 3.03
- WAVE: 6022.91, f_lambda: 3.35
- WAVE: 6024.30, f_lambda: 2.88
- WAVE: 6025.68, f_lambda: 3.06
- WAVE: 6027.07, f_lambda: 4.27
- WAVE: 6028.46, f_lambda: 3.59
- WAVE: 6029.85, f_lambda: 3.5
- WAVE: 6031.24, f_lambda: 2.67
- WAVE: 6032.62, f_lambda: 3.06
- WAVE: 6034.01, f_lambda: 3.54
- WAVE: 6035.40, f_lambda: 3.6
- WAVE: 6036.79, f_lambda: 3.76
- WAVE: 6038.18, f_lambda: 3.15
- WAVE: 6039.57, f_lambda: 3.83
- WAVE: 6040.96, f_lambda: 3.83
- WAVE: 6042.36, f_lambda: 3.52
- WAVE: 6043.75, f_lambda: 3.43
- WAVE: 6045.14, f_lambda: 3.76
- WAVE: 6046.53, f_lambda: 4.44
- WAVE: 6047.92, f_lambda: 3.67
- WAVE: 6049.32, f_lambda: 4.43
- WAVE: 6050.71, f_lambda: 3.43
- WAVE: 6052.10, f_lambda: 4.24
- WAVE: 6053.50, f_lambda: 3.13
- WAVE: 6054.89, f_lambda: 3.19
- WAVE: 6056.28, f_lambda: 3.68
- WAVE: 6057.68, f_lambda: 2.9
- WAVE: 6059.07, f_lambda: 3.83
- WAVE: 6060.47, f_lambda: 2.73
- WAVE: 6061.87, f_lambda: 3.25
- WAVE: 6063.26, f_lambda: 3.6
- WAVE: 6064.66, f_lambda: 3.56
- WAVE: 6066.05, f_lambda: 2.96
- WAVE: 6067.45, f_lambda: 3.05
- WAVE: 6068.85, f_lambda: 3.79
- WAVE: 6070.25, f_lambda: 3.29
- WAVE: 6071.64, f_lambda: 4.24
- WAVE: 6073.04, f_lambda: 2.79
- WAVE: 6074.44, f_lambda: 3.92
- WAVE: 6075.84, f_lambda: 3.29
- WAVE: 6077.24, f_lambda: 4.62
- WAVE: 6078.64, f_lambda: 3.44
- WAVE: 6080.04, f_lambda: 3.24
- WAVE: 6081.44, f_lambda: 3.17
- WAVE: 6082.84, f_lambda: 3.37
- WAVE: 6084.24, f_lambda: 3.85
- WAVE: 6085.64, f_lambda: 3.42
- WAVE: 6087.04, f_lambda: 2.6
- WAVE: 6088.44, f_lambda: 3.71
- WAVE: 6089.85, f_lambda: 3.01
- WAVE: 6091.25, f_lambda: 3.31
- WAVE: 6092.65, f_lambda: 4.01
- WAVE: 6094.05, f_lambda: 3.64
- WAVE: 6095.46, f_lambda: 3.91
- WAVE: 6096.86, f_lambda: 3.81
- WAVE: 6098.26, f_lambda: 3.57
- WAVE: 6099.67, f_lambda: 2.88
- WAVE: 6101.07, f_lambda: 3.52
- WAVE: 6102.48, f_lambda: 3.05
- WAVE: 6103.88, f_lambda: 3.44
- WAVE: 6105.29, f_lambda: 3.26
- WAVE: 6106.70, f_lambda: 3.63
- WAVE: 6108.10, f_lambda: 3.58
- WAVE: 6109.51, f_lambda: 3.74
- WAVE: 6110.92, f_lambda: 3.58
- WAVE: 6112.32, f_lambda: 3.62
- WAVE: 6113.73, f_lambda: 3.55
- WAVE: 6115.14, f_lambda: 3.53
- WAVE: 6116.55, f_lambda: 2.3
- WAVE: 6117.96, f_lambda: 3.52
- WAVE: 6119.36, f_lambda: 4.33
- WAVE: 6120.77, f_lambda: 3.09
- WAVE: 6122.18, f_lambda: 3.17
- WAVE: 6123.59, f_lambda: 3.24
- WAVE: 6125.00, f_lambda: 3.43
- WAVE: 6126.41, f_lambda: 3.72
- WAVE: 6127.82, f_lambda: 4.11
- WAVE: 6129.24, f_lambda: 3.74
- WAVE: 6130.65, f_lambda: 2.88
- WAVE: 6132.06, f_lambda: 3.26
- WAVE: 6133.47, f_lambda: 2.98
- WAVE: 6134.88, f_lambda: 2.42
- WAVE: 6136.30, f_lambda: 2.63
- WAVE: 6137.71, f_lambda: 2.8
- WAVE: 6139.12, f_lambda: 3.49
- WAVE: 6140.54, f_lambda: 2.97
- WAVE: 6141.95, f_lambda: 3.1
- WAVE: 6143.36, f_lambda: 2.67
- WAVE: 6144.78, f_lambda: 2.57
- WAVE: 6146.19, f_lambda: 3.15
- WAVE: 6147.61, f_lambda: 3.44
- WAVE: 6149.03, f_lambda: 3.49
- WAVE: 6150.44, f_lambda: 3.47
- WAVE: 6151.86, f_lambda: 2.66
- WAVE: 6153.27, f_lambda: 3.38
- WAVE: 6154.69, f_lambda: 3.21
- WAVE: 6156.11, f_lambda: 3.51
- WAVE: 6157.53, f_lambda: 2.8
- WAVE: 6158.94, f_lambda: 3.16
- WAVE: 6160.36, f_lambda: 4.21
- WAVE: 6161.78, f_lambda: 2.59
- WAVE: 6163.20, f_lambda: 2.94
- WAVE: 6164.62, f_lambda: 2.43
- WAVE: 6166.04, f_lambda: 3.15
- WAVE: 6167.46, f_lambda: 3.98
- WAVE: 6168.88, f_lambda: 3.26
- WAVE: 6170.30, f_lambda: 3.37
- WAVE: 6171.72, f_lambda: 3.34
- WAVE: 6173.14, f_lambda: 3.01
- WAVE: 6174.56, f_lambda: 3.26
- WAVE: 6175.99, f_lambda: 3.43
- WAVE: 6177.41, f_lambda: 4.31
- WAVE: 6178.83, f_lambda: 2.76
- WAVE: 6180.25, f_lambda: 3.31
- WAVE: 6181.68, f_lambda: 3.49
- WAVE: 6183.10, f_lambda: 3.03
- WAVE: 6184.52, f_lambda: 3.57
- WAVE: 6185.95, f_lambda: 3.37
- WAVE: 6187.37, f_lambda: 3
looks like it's -0.02 mag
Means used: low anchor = 3.3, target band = 3.45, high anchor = 3.5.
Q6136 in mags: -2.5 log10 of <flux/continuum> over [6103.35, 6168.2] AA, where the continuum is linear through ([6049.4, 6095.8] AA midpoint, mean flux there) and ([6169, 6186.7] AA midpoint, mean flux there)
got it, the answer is 0.046 mag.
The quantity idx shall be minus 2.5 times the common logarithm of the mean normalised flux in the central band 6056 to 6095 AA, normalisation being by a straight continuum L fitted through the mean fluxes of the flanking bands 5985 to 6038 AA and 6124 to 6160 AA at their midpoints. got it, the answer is -0.037 mag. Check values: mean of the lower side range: 3.47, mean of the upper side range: 3.17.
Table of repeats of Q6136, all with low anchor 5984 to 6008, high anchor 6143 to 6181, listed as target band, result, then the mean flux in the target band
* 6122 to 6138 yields 0.034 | 3.21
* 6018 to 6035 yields 0.096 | 3.29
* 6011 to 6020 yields 0.078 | 3.37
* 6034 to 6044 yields -0.010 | 3.59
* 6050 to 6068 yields 0.047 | 3.35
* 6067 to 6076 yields -0.011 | 3.5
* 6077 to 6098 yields -0.030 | 3.52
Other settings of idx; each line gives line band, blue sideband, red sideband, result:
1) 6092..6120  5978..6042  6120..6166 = -0.09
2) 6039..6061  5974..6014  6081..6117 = -0.04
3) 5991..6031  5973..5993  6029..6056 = 0.03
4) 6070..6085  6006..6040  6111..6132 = -0.06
